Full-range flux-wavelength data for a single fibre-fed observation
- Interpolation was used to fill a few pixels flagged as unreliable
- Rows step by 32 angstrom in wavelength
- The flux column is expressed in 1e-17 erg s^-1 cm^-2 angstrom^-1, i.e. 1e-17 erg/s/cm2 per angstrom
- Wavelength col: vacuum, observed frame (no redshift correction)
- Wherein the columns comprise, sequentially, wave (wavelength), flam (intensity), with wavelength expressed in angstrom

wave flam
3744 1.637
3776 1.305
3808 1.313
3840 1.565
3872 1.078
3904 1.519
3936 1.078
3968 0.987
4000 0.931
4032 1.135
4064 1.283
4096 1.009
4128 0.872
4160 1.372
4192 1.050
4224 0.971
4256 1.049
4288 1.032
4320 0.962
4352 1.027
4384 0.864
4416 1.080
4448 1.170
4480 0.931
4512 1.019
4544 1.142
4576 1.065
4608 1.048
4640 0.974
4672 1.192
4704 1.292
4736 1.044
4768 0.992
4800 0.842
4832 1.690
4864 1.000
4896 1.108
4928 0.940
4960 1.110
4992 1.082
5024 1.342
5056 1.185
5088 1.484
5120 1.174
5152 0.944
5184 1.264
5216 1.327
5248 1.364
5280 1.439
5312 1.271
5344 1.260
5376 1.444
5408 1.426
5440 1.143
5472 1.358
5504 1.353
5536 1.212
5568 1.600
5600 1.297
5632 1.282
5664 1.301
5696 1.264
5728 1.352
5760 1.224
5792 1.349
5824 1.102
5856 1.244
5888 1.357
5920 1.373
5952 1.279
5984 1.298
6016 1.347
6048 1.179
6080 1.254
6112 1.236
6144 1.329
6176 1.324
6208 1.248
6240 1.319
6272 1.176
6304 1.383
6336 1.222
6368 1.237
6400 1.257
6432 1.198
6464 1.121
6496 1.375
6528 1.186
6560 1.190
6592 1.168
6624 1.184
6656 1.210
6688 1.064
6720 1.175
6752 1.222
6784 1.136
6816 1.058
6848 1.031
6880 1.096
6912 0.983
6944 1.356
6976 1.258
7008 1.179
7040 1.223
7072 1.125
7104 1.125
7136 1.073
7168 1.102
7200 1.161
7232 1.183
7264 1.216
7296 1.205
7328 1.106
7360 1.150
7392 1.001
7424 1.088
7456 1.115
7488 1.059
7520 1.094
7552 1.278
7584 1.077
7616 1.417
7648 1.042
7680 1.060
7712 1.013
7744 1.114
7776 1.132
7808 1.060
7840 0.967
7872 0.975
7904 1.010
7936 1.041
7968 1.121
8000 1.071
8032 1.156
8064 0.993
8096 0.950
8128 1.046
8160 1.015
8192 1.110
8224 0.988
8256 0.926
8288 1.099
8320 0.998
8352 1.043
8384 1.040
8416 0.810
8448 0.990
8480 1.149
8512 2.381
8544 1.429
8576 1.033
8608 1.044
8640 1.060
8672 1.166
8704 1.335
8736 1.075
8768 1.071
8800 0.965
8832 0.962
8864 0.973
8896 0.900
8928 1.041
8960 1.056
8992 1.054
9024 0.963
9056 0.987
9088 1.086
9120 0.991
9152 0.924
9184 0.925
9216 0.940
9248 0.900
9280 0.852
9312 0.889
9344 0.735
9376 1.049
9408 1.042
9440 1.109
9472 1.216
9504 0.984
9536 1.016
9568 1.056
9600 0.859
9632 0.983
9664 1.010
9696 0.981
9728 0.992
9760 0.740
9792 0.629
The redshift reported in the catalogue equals 0.297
